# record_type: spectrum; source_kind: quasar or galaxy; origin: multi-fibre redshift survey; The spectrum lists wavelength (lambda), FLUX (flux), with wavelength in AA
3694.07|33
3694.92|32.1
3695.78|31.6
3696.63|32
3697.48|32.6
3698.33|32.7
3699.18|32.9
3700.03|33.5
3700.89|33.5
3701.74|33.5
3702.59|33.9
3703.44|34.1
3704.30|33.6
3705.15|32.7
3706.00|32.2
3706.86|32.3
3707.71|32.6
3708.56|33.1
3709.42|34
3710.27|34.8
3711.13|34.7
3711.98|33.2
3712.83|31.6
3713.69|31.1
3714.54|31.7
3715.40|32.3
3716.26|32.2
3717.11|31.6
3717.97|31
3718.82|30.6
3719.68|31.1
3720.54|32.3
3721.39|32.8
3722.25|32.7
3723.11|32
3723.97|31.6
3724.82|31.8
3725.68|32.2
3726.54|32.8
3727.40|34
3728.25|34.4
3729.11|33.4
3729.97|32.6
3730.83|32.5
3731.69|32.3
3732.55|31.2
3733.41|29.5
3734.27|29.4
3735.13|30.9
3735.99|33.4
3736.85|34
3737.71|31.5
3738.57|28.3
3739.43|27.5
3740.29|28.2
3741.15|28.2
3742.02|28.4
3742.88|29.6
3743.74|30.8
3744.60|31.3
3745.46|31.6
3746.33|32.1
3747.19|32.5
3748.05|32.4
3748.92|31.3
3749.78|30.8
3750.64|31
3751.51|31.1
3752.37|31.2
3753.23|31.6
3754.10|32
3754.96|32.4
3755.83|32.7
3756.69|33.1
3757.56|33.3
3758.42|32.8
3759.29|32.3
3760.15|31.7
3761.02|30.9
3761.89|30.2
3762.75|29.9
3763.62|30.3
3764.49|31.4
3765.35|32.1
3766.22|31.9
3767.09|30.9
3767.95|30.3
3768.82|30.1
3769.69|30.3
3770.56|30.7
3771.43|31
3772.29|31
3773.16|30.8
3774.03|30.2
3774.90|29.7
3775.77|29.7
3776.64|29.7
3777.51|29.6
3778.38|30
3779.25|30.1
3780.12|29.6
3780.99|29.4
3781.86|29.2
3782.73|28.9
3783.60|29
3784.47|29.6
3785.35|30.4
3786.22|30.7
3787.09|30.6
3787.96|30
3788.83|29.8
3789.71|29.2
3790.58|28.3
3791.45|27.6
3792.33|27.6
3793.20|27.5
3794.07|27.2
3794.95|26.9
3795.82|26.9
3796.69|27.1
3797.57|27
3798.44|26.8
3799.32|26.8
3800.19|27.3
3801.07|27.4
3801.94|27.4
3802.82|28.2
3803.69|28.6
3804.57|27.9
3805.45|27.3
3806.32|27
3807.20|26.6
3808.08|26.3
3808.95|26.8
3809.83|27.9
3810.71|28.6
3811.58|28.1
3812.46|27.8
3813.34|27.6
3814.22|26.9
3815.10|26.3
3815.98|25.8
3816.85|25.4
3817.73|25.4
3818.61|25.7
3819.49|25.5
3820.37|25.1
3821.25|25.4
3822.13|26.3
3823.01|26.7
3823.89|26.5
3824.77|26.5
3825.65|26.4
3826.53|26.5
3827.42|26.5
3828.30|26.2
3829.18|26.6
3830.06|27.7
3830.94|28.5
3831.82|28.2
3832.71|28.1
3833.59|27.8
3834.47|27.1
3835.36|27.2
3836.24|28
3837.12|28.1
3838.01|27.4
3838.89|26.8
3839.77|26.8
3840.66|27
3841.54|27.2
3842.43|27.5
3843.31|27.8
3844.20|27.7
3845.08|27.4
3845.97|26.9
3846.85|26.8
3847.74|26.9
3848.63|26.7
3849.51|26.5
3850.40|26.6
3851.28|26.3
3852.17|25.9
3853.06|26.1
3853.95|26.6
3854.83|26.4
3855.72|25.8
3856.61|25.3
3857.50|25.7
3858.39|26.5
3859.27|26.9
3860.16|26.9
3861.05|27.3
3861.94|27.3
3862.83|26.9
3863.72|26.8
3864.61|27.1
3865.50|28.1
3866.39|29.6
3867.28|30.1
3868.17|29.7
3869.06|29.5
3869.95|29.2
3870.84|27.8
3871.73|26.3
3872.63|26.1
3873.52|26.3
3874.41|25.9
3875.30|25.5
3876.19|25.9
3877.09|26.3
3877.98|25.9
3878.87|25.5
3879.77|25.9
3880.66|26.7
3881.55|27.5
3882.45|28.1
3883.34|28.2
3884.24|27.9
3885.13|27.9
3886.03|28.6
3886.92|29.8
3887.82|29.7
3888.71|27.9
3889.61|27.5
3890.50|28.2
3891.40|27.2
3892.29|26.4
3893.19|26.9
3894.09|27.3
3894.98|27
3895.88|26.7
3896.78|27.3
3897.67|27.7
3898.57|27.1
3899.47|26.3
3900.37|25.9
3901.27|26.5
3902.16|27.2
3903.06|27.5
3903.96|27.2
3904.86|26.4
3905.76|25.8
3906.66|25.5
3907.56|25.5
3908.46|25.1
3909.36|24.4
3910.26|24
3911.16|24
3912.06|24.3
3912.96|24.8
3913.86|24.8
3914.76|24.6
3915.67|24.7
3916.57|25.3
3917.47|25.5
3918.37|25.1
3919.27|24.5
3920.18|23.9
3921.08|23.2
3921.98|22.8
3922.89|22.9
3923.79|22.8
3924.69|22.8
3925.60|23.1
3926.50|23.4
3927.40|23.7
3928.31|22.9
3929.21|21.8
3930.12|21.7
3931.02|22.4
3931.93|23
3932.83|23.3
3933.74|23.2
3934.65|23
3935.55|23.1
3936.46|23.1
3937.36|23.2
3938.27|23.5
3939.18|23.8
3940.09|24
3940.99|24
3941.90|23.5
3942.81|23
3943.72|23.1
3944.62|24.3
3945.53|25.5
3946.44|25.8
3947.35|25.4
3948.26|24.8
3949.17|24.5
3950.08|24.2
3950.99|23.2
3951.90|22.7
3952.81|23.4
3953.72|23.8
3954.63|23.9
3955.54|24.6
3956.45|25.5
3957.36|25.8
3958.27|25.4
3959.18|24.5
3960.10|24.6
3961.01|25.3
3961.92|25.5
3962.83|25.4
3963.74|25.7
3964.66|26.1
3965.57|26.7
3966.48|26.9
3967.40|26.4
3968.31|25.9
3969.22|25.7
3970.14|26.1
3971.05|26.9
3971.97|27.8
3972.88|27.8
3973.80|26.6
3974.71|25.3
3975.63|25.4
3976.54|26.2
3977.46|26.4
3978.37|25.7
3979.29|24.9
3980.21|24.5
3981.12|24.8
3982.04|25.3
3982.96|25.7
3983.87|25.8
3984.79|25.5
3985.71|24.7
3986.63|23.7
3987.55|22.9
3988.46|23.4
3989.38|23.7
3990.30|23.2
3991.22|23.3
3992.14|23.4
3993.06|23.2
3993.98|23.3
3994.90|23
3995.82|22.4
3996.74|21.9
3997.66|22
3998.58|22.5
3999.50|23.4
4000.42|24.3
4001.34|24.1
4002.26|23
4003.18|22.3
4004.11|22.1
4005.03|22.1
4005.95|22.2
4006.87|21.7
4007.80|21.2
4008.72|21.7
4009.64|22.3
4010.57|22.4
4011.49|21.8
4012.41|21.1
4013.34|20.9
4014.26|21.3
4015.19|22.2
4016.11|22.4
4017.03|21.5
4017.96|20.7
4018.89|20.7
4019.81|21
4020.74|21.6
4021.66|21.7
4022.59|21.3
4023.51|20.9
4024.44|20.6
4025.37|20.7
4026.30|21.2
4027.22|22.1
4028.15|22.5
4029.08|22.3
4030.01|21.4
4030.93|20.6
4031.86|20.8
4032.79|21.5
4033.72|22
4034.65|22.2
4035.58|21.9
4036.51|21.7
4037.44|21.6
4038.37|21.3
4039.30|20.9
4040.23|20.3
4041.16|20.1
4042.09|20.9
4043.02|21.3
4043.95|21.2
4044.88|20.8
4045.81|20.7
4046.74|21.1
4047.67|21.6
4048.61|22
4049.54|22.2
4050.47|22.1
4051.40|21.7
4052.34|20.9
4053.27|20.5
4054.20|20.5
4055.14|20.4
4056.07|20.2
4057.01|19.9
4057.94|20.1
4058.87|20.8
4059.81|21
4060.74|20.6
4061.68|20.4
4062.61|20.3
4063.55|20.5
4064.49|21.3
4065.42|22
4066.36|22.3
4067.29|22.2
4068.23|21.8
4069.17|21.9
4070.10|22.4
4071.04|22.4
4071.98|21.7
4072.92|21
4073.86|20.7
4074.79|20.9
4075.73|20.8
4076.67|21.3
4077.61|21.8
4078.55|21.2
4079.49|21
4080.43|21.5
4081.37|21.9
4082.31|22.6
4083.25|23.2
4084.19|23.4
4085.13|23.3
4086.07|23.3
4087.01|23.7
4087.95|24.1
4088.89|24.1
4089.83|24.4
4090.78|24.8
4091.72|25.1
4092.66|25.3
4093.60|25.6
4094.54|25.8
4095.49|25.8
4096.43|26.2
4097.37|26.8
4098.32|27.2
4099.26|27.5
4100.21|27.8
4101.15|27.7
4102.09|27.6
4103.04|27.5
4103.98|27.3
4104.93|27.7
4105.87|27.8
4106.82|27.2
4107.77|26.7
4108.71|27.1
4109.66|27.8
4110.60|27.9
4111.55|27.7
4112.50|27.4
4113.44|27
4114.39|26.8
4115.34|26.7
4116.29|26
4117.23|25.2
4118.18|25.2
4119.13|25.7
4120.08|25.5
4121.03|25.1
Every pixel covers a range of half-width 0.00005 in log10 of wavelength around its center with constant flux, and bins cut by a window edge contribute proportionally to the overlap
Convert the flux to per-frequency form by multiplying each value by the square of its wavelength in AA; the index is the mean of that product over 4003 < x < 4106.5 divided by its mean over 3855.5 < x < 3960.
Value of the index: 0.94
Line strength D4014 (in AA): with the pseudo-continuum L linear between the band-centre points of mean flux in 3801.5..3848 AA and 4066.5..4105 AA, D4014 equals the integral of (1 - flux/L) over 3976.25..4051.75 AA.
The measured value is 7.4 AA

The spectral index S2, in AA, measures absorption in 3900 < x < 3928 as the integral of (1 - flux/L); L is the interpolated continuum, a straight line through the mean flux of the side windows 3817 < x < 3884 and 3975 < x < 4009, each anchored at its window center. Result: 0.8 AA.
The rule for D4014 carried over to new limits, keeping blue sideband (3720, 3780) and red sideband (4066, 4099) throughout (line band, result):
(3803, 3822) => 1.89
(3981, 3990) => 0.37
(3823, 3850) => 1.84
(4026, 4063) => 4.60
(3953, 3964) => 0.53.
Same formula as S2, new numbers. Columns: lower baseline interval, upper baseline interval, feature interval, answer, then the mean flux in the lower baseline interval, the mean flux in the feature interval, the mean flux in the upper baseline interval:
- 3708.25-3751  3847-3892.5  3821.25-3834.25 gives 0.7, 31.7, 27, 27.2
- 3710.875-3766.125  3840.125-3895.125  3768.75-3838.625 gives 3.4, 31.6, 27.9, 27.2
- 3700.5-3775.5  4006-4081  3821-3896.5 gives 1.1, 31.7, 27.1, 21.3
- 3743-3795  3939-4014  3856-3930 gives 1.6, 30.5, 26.2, 24.2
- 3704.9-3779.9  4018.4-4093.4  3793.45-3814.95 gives 1.6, 31.5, 27.3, 21.7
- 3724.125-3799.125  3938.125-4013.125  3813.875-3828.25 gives 1.4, 30.5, 26.1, 24.2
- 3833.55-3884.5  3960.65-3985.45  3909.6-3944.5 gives 3.7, 27.1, 23.6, 25.9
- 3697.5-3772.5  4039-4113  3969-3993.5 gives 0.5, 31.8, 25.1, 23.2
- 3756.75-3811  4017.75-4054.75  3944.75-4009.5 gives -3.6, 29.3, 24.4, 21.3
